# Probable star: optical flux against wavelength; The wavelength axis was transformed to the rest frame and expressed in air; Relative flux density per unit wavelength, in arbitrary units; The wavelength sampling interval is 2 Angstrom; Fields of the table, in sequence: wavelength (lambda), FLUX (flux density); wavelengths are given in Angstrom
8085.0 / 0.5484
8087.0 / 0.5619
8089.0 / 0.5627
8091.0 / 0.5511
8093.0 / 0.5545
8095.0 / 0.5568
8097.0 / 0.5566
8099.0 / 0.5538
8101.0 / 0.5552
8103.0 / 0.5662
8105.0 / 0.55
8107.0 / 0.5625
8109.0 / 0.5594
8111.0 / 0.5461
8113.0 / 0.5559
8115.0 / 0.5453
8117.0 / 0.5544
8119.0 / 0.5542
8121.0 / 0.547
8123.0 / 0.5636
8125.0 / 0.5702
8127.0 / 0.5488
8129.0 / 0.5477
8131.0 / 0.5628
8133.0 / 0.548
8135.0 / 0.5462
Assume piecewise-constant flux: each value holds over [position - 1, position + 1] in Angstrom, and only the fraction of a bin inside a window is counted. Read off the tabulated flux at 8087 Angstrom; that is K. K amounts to 0.5619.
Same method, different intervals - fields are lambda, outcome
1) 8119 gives 0.5542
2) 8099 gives 0.5538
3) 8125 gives 0.5702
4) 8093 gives 0.5545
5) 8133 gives 0.548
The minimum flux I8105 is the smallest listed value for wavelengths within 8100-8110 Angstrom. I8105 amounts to 0.55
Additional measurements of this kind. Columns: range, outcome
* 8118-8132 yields 0.547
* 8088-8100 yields 0.5511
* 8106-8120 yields 0.5453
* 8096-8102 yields 0.5538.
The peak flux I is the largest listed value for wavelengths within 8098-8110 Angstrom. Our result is 0.5662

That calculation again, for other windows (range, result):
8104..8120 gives 0.5625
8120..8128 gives 0.5702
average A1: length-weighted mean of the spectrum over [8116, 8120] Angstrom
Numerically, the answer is 0.554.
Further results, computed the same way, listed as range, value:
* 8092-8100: 0.555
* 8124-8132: 0.557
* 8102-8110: 0.56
